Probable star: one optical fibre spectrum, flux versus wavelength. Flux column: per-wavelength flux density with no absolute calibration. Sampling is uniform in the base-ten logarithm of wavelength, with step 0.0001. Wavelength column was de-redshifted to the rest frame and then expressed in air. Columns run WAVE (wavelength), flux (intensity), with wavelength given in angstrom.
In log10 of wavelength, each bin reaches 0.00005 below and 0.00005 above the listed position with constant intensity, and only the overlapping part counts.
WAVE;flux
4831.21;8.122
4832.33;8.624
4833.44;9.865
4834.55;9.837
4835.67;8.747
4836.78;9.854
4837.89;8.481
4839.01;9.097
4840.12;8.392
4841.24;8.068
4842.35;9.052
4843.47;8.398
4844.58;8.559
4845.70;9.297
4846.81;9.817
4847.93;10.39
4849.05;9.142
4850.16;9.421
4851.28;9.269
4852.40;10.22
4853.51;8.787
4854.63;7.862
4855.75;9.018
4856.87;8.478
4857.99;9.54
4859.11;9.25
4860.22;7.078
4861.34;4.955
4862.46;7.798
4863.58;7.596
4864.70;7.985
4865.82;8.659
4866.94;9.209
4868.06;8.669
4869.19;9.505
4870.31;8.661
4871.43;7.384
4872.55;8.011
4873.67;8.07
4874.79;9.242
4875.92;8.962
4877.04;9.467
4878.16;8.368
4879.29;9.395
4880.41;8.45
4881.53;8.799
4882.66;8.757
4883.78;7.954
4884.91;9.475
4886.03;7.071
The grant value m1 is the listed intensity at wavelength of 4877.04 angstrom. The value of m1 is 9.467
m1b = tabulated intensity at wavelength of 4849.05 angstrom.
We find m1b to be 9.142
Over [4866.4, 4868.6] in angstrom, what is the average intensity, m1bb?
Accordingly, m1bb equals 8.94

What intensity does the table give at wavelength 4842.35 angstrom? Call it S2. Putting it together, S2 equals 9.052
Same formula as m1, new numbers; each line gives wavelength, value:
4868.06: 8.669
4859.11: 9.25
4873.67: 8.07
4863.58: 7.596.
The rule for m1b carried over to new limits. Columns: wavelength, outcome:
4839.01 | 9.097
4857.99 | 9.54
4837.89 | 8.481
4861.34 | 4.955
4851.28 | 9.269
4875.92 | 8.962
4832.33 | 8.624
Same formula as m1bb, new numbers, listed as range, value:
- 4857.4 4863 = 7.73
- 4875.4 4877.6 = 9.24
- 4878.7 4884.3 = 8.67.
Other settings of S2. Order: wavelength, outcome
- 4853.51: 8.787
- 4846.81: 9.817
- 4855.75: 9.018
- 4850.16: 9.421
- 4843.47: 8.398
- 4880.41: 8.45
